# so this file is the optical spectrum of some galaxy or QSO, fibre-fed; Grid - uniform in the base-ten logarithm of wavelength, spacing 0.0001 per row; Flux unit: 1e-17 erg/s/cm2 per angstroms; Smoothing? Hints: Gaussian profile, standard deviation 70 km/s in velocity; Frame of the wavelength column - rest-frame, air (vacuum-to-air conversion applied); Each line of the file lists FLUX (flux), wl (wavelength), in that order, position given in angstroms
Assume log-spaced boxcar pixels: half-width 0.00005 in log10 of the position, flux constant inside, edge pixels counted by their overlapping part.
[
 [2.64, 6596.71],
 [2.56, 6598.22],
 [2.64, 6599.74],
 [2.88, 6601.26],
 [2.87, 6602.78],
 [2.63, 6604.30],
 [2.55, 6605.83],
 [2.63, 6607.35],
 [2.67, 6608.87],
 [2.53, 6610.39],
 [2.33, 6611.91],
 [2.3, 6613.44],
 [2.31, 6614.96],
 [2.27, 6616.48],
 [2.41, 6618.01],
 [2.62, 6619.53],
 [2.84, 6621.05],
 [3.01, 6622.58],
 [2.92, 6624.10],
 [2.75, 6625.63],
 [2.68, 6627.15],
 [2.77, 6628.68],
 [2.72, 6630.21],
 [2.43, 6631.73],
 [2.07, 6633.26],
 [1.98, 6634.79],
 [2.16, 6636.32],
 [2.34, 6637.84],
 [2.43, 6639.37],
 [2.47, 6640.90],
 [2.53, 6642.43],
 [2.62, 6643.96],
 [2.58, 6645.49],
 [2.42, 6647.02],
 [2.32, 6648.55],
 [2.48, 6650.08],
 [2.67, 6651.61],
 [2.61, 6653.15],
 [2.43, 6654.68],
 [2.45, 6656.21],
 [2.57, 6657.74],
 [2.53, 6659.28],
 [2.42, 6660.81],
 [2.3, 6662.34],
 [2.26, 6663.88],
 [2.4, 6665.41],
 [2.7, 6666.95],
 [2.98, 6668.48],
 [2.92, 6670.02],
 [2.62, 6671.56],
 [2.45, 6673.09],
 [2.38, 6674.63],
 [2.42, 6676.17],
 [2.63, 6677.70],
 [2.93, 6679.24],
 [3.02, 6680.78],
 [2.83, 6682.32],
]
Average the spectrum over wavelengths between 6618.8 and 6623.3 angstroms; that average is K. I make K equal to 2.82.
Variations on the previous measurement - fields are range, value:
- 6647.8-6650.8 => 2.4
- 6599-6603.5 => 2.8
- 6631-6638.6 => 2.2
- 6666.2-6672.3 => 2.8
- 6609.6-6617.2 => 2.35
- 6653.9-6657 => 2.45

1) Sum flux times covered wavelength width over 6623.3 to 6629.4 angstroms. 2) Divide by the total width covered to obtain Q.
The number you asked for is 2.78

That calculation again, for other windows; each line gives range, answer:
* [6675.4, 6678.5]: 2.53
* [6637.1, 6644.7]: 2.48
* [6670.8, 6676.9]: 2.47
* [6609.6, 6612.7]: 2.43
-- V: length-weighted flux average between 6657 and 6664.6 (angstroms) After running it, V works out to 2.41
